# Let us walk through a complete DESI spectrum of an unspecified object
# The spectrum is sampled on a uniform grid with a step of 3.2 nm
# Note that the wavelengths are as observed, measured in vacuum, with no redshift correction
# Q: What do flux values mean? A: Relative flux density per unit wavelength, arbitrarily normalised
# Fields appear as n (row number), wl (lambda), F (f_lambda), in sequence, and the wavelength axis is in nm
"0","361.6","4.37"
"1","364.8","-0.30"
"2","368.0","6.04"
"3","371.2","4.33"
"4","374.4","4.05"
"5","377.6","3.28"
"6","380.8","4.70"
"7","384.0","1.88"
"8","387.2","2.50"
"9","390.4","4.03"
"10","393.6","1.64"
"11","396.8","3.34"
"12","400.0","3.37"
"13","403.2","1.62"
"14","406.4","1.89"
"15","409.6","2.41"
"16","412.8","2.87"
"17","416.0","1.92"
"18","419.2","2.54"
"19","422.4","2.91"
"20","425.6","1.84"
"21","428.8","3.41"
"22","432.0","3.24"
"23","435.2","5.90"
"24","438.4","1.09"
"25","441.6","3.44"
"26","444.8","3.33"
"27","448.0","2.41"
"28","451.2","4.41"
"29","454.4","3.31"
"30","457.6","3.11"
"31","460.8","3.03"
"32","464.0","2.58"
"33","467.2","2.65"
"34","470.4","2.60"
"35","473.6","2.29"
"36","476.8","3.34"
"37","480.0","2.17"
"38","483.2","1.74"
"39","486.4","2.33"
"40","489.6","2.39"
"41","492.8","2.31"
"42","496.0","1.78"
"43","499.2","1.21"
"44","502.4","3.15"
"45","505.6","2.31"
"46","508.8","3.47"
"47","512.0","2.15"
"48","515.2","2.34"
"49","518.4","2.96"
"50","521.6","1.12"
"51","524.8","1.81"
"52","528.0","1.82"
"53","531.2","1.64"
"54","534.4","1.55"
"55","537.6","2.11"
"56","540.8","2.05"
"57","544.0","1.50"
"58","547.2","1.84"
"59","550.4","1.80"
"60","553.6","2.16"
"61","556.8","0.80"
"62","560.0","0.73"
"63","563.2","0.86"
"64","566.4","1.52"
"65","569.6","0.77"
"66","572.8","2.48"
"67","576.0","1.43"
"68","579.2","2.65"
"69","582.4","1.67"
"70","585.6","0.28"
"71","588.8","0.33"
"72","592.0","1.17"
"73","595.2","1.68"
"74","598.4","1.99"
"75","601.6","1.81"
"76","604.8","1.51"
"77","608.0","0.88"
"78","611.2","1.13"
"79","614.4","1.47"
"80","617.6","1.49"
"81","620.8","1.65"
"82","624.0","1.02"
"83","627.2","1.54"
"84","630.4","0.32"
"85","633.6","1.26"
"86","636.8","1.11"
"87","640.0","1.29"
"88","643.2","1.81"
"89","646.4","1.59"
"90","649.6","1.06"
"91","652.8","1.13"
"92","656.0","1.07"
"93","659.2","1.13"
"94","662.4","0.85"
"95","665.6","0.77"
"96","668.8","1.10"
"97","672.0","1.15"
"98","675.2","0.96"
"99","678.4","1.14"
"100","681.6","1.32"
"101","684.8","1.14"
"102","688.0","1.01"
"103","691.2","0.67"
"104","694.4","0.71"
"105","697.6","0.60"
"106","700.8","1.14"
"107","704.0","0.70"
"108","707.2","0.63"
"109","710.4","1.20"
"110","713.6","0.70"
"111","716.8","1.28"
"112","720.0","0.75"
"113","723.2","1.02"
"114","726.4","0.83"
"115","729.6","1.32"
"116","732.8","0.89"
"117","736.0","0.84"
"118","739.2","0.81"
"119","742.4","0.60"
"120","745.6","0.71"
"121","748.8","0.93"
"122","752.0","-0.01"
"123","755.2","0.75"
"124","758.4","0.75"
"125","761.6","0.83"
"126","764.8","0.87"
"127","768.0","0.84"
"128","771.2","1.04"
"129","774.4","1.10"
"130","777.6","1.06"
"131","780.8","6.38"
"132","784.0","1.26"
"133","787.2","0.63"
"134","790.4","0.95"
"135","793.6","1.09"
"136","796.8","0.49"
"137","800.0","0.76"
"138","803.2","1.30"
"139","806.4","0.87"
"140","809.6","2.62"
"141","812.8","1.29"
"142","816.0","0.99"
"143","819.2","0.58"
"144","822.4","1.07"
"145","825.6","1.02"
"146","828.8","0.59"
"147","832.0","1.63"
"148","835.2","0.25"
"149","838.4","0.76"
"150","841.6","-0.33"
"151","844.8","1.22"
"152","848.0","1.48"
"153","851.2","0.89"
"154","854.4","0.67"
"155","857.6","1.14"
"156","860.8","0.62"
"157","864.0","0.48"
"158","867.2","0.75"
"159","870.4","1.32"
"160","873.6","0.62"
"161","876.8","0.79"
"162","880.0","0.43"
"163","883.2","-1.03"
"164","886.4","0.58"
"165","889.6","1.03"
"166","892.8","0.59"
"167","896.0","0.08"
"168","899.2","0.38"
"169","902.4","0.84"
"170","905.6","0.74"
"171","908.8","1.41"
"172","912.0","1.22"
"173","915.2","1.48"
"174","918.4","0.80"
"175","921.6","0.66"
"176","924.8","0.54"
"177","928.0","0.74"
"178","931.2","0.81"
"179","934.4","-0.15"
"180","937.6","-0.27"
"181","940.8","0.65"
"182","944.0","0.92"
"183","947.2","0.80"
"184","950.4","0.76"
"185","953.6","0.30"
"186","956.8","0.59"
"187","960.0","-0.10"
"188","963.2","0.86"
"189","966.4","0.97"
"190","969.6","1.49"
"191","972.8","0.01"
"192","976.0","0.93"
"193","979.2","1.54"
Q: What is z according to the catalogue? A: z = 1.09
